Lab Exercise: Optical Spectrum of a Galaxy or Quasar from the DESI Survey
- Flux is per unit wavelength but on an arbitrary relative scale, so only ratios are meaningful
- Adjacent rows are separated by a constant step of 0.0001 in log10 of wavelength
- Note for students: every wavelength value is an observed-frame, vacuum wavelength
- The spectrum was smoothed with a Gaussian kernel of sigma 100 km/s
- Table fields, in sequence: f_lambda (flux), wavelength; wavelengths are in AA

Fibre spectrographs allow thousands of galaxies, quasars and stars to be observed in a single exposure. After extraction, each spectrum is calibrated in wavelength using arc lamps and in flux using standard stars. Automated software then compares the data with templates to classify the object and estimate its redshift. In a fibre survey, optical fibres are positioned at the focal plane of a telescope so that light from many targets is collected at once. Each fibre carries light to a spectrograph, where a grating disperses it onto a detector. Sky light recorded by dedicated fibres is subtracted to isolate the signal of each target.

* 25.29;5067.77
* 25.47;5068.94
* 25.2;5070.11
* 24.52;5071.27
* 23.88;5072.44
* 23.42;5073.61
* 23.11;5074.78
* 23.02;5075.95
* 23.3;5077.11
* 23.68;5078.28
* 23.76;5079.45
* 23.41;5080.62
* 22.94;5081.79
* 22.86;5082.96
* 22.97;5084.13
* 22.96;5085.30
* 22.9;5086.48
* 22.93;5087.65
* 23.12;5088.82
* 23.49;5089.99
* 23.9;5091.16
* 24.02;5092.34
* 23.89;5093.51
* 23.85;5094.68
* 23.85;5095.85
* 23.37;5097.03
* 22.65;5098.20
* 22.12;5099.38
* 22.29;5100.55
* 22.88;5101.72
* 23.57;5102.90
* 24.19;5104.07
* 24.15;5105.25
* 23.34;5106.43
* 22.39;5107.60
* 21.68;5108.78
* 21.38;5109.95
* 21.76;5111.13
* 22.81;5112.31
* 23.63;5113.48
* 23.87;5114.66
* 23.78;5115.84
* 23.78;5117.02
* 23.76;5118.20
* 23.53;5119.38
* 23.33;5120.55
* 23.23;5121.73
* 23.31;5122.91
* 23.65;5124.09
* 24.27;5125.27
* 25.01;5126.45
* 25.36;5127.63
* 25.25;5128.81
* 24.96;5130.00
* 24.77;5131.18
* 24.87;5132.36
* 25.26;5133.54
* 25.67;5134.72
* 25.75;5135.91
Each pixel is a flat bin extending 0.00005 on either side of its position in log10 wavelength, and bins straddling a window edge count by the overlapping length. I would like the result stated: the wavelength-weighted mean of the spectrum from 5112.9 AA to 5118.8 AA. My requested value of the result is 23.7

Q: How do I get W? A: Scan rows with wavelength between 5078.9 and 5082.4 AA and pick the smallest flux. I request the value 22.94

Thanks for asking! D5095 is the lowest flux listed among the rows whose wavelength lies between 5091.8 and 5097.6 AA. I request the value 23.37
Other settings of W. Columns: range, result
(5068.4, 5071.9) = 24.52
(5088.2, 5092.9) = 23.12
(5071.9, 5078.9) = 23.02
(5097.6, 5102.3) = 22.12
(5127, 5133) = 24.77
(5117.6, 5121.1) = 23.33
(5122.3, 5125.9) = 23.31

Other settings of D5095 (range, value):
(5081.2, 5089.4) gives 22.86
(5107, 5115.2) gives 21.38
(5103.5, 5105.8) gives 24.15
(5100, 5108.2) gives 22.29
